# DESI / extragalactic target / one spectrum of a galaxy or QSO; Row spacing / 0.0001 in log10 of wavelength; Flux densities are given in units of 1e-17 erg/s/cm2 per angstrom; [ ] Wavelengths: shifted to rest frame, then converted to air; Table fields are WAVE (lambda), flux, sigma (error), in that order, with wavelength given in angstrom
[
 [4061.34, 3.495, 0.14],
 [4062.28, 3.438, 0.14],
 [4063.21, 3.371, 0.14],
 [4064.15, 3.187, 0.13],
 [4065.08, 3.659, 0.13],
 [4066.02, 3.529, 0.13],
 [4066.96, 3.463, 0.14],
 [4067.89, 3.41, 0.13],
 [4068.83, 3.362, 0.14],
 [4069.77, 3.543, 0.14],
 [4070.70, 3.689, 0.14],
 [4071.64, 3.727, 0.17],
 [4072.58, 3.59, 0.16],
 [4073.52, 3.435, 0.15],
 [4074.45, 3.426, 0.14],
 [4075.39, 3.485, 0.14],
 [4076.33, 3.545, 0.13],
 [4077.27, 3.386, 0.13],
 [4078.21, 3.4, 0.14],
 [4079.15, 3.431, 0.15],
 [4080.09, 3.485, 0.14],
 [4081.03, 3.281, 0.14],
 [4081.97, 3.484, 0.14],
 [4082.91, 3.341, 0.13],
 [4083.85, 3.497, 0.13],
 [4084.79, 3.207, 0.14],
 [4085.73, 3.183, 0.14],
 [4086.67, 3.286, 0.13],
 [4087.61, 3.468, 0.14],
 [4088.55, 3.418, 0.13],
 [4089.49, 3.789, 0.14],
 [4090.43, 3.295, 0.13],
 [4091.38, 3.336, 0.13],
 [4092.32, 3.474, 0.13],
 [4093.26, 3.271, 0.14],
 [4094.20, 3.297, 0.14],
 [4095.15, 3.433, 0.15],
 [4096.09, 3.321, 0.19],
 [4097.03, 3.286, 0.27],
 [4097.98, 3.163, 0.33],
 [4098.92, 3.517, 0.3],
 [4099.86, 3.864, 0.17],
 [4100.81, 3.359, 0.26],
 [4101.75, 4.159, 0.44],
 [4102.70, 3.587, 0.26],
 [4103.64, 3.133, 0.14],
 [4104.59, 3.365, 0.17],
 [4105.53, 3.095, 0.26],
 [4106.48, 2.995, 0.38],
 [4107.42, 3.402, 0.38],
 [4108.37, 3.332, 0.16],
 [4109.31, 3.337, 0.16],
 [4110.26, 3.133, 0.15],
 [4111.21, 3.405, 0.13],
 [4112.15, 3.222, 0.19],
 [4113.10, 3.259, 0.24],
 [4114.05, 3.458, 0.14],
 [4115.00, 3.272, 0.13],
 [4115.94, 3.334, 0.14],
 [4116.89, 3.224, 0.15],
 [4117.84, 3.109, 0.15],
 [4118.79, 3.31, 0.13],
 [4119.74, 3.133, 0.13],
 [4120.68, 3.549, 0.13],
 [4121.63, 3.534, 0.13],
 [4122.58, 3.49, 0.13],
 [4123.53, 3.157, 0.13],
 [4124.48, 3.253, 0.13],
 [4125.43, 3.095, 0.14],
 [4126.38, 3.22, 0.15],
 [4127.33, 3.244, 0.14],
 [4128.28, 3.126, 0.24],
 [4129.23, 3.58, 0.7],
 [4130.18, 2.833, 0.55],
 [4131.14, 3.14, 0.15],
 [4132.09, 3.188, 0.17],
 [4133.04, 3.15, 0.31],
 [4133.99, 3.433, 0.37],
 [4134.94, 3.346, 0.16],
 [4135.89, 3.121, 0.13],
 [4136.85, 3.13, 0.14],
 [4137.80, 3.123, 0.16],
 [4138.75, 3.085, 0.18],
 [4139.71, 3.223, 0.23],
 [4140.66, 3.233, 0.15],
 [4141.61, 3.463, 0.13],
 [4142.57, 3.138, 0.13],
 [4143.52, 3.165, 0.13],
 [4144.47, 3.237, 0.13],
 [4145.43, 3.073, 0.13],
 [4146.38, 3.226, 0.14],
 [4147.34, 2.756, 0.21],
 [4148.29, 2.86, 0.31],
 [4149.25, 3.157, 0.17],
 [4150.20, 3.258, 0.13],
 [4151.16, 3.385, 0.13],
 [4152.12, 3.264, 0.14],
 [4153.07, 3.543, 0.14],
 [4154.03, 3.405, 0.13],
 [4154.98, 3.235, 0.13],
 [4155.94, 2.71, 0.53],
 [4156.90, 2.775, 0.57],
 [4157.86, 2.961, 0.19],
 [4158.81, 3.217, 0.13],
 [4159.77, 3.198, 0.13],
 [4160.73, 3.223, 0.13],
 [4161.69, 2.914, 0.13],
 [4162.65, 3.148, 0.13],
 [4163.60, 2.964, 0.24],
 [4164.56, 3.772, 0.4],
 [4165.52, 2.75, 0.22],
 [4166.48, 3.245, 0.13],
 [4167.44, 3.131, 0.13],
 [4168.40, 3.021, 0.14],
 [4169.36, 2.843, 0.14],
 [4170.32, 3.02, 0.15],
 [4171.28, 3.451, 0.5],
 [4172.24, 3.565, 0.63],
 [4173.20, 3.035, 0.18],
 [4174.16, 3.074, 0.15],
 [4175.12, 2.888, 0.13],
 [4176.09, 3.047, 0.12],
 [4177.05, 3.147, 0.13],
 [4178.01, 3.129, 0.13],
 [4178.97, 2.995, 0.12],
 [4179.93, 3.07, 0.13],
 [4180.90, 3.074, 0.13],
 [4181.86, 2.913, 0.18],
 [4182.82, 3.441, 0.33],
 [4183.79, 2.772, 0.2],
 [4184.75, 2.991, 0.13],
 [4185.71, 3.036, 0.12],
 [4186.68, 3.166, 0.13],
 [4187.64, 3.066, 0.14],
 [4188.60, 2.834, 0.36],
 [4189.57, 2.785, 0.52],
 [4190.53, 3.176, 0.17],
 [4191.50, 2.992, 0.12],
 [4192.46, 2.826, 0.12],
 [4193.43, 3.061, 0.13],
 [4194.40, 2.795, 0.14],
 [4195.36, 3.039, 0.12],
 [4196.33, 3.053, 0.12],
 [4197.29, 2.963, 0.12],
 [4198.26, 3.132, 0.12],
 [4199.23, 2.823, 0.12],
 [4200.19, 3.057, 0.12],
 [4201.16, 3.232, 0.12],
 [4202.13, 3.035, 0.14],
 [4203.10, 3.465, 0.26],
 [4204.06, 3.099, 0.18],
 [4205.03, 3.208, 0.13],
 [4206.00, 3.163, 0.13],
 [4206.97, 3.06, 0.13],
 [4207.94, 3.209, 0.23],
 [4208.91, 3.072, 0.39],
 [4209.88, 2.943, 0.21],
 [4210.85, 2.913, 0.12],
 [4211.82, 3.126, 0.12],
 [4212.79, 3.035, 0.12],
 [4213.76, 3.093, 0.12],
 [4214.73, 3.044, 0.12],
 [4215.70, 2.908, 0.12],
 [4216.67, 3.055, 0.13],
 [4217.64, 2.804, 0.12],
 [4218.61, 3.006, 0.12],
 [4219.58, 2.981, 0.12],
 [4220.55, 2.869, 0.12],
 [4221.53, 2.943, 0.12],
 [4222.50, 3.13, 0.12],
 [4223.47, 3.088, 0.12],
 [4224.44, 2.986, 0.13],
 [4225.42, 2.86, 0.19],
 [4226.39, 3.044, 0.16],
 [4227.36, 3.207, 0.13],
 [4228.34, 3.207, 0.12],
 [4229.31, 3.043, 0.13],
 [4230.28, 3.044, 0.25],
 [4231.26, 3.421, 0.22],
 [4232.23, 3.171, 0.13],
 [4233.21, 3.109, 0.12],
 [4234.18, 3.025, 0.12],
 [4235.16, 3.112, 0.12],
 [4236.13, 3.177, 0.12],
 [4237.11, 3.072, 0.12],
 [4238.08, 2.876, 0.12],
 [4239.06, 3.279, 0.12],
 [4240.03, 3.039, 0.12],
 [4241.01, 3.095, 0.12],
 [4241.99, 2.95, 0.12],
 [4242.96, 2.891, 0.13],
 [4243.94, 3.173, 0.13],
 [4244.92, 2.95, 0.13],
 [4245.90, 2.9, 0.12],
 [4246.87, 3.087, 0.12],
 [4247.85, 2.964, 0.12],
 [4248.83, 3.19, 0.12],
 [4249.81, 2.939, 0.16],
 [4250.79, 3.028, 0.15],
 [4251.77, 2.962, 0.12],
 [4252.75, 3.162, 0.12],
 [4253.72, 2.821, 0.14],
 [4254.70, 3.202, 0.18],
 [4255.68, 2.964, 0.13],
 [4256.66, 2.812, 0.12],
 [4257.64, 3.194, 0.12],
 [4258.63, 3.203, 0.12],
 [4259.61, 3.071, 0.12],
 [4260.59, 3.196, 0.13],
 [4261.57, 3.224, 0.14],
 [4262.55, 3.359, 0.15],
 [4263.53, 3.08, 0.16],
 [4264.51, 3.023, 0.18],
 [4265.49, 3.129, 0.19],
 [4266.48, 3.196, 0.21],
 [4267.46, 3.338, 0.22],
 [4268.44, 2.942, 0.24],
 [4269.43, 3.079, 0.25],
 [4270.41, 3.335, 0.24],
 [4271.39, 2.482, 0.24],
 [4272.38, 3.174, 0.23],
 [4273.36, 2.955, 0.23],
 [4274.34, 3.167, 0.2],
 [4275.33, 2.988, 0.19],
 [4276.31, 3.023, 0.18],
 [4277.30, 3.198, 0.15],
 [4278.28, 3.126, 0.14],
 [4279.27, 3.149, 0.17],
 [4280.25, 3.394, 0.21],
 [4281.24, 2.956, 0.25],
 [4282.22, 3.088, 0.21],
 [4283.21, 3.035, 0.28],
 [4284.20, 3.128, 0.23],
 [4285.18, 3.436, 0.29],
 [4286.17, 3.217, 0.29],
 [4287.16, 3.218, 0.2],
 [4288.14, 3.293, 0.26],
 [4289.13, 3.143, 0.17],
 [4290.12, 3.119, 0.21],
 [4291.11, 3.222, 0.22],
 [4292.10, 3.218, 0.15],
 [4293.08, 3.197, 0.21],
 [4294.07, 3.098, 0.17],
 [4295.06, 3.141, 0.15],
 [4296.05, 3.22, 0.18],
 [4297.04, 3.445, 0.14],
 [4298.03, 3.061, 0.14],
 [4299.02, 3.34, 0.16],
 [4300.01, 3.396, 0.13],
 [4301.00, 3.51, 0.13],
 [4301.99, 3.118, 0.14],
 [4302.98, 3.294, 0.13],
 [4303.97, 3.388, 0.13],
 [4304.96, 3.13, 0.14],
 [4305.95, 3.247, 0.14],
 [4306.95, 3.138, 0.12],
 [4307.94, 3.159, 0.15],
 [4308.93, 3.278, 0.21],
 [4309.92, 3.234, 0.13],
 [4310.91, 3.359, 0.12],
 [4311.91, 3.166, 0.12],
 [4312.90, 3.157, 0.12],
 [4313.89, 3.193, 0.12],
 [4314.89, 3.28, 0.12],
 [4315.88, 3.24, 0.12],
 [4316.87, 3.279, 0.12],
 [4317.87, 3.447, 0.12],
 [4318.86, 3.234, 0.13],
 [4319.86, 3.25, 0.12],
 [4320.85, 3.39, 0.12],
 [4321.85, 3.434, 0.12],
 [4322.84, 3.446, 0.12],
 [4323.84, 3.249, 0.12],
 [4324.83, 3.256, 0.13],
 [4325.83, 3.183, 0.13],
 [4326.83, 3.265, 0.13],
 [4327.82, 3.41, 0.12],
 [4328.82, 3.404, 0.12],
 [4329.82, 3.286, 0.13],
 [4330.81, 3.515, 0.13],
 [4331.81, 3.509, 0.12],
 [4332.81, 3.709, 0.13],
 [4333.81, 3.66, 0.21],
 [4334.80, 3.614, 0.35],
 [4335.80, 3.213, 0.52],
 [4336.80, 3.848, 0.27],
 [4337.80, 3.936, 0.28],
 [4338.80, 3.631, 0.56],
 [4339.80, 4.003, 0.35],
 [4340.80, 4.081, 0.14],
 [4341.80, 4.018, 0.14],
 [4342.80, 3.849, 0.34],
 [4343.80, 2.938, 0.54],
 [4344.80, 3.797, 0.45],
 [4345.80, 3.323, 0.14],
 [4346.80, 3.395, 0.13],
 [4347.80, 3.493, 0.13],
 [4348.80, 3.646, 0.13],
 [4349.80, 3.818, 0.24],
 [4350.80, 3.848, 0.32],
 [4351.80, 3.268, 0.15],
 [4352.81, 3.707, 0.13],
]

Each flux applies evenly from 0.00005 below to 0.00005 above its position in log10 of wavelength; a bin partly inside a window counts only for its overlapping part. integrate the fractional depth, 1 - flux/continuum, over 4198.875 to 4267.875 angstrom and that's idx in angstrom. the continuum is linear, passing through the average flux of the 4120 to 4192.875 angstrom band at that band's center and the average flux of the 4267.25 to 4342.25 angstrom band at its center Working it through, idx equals 3.2 angstrom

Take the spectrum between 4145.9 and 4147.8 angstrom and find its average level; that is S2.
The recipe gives 2.99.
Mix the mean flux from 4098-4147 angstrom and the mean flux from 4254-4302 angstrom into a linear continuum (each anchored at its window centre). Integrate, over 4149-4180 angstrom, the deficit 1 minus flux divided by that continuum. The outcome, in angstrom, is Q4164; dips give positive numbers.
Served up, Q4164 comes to 1.0 angstrom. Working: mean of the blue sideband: 3.28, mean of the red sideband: 3.15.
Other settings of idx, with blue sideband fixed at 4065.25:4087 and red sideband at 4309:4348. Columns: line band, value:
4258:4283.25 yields 2.5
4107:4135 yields 1.4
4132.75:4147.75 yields 1.1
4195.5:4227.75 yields 3.8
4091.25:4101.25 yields 0.1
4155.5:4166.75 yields 1.2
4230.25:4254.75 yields 2.8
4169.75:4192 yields 2.4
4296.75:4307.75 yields 0.6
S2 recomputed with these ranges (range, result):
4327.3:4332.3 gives 3.43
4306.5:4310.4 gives 3.21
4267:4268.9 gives 3.14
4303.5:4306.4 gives 3.26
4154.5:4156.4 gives 2.98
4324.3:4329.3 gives 3.3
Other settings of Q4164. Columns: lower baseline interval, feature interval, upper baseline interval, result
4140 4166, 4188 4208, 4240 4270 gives 0.5 angstrom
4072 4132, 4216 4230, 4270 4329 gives 1.1 angstrom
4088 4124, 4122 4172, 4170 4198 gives 0.4 angstrom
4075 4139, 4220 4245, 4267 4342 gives 1.8 angstrom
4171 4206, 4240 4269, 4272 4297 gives 0.6 angstrom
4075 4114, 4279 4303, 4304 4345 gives 1.4 angstrom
